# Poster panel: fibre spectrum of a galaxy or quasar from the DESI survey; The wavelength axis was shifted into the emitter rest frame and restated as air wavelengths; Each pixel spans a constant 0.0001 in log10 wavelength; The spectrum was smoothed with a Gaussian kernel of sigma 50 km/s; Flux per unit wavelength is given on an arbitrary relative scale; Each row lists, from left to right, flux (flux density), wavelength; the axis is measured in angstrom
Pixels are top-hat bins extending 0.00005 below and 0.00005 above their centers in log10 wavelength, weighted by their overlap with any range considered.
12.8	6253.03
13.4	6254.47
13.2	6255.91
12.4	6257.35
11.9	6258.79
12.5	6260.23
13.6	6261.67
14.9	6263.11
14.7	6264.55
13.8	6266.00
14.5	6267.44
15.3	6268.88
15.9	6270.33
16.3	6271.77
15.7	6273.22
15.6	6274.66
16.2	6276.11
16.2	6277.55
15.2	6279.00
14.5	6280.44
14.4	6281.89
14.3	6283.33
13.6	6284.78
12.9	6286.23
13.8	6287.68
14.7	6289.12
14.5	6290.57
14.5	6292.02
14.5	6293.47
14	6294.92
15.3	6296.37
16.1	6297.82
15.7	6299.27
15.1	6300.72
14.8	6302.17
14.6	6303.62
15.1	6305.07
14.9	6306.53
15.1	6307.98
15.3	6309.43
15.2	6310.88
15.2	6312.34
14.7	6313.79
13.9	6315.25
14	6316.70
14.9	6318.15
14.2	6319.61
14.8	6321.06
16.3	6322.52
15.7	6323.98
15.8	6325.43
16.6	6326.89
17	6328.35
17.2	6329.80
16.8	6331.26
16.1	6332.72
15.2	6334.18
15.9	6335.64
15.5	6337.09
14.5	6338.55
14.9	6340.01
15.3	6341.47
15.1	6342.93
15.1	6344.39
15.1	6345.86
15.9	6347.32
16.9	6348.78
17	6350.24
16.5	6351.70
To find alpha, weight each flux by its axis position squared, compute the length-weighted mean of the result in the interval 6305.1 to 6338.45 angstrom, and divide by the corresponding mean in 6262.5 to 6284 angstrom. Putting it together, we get 1.03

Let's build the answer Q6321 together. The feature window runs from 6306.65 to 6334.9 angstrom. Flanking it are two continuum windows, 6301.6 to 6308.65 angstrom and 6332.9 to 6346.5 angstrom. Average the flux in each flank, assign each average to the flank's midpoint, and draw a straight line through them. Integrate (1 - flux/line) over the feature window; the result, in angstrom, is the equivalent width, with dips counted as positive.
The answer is -0.79 angstrom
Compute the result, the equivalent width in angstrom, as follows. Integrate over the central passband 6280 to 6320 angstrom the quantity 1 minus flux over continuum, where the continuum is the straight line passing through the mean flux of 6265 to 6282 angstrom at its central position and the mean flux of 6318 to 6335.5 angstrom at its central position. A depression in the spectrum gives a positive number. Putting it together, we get 2.5 angstrom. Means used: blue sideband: 15.3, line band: 14.6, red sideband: 15.9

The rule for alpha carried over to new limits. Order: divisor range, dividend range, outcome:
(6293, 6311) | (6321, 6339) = 1.07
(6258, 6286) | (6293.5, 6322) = 1.03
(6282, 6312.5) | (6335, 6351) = 1.07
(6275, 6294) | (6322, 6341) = 1.11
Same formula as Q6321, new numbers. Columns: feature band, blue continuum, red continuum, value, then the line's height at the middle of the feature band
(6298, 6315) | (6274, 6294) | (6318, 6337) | 0.2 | 15.3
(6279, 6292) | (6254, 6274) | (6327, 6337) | 0.6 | 14.9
